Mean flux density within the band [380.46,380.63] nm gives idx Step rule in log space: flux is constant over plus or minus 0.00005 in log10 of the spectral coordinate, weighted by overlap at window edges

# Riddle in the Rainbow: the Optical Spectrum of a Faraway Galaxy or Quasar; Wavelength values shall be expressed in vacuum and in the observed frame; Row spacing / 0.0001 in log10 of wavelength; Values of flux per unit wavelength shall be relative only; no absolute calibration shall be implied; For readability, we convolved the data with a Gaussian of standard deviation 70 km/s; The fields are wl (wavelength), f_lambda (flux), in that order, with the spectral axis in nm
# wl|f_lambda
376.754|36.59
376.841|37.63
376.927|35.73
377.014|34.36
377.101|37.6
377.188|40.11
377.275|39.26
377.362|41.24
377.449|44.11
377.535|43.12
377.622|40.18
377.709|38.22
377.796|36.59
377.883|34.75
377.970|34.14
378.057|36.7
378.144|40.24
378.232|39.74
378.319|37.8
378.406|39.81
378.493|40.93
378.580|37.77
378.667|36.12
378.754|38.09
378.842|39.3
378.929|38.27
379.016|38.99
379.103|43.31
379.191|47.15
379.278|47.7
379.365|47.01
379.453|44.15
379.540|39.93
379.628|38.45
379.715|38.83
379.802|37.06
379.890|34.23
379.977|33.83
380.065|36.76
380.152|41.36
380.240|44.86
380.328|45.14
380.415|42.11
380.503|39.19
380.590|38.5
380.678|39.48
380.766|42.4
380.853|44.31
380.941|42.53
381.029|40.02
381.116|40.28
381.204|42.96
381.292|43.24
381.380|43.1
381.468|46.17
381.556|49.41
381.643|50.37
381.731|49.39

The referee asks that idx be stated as 39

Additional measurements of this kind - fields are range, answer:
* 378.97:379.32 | 44.2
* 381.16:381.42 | 43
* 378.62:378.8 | 37.1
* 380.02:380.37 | 41.9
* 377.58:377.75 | 39.2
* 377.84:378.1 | 35.2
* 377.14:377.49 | 41.1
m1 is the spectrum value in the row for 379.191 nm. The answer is 47.15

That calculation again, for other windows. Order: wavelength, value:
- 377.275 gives 39.26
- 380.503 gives 39.19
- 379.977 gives 33.83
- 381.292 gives 43.24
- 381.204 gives 42.96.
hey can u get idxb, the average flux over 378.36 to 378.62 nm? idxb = 39.6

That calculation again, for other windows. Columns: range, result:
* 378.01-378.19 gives 38.2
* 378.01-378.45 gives 38.8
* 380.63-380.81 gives 40.9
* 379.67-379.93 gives 36.8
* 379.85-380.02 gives 34.1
